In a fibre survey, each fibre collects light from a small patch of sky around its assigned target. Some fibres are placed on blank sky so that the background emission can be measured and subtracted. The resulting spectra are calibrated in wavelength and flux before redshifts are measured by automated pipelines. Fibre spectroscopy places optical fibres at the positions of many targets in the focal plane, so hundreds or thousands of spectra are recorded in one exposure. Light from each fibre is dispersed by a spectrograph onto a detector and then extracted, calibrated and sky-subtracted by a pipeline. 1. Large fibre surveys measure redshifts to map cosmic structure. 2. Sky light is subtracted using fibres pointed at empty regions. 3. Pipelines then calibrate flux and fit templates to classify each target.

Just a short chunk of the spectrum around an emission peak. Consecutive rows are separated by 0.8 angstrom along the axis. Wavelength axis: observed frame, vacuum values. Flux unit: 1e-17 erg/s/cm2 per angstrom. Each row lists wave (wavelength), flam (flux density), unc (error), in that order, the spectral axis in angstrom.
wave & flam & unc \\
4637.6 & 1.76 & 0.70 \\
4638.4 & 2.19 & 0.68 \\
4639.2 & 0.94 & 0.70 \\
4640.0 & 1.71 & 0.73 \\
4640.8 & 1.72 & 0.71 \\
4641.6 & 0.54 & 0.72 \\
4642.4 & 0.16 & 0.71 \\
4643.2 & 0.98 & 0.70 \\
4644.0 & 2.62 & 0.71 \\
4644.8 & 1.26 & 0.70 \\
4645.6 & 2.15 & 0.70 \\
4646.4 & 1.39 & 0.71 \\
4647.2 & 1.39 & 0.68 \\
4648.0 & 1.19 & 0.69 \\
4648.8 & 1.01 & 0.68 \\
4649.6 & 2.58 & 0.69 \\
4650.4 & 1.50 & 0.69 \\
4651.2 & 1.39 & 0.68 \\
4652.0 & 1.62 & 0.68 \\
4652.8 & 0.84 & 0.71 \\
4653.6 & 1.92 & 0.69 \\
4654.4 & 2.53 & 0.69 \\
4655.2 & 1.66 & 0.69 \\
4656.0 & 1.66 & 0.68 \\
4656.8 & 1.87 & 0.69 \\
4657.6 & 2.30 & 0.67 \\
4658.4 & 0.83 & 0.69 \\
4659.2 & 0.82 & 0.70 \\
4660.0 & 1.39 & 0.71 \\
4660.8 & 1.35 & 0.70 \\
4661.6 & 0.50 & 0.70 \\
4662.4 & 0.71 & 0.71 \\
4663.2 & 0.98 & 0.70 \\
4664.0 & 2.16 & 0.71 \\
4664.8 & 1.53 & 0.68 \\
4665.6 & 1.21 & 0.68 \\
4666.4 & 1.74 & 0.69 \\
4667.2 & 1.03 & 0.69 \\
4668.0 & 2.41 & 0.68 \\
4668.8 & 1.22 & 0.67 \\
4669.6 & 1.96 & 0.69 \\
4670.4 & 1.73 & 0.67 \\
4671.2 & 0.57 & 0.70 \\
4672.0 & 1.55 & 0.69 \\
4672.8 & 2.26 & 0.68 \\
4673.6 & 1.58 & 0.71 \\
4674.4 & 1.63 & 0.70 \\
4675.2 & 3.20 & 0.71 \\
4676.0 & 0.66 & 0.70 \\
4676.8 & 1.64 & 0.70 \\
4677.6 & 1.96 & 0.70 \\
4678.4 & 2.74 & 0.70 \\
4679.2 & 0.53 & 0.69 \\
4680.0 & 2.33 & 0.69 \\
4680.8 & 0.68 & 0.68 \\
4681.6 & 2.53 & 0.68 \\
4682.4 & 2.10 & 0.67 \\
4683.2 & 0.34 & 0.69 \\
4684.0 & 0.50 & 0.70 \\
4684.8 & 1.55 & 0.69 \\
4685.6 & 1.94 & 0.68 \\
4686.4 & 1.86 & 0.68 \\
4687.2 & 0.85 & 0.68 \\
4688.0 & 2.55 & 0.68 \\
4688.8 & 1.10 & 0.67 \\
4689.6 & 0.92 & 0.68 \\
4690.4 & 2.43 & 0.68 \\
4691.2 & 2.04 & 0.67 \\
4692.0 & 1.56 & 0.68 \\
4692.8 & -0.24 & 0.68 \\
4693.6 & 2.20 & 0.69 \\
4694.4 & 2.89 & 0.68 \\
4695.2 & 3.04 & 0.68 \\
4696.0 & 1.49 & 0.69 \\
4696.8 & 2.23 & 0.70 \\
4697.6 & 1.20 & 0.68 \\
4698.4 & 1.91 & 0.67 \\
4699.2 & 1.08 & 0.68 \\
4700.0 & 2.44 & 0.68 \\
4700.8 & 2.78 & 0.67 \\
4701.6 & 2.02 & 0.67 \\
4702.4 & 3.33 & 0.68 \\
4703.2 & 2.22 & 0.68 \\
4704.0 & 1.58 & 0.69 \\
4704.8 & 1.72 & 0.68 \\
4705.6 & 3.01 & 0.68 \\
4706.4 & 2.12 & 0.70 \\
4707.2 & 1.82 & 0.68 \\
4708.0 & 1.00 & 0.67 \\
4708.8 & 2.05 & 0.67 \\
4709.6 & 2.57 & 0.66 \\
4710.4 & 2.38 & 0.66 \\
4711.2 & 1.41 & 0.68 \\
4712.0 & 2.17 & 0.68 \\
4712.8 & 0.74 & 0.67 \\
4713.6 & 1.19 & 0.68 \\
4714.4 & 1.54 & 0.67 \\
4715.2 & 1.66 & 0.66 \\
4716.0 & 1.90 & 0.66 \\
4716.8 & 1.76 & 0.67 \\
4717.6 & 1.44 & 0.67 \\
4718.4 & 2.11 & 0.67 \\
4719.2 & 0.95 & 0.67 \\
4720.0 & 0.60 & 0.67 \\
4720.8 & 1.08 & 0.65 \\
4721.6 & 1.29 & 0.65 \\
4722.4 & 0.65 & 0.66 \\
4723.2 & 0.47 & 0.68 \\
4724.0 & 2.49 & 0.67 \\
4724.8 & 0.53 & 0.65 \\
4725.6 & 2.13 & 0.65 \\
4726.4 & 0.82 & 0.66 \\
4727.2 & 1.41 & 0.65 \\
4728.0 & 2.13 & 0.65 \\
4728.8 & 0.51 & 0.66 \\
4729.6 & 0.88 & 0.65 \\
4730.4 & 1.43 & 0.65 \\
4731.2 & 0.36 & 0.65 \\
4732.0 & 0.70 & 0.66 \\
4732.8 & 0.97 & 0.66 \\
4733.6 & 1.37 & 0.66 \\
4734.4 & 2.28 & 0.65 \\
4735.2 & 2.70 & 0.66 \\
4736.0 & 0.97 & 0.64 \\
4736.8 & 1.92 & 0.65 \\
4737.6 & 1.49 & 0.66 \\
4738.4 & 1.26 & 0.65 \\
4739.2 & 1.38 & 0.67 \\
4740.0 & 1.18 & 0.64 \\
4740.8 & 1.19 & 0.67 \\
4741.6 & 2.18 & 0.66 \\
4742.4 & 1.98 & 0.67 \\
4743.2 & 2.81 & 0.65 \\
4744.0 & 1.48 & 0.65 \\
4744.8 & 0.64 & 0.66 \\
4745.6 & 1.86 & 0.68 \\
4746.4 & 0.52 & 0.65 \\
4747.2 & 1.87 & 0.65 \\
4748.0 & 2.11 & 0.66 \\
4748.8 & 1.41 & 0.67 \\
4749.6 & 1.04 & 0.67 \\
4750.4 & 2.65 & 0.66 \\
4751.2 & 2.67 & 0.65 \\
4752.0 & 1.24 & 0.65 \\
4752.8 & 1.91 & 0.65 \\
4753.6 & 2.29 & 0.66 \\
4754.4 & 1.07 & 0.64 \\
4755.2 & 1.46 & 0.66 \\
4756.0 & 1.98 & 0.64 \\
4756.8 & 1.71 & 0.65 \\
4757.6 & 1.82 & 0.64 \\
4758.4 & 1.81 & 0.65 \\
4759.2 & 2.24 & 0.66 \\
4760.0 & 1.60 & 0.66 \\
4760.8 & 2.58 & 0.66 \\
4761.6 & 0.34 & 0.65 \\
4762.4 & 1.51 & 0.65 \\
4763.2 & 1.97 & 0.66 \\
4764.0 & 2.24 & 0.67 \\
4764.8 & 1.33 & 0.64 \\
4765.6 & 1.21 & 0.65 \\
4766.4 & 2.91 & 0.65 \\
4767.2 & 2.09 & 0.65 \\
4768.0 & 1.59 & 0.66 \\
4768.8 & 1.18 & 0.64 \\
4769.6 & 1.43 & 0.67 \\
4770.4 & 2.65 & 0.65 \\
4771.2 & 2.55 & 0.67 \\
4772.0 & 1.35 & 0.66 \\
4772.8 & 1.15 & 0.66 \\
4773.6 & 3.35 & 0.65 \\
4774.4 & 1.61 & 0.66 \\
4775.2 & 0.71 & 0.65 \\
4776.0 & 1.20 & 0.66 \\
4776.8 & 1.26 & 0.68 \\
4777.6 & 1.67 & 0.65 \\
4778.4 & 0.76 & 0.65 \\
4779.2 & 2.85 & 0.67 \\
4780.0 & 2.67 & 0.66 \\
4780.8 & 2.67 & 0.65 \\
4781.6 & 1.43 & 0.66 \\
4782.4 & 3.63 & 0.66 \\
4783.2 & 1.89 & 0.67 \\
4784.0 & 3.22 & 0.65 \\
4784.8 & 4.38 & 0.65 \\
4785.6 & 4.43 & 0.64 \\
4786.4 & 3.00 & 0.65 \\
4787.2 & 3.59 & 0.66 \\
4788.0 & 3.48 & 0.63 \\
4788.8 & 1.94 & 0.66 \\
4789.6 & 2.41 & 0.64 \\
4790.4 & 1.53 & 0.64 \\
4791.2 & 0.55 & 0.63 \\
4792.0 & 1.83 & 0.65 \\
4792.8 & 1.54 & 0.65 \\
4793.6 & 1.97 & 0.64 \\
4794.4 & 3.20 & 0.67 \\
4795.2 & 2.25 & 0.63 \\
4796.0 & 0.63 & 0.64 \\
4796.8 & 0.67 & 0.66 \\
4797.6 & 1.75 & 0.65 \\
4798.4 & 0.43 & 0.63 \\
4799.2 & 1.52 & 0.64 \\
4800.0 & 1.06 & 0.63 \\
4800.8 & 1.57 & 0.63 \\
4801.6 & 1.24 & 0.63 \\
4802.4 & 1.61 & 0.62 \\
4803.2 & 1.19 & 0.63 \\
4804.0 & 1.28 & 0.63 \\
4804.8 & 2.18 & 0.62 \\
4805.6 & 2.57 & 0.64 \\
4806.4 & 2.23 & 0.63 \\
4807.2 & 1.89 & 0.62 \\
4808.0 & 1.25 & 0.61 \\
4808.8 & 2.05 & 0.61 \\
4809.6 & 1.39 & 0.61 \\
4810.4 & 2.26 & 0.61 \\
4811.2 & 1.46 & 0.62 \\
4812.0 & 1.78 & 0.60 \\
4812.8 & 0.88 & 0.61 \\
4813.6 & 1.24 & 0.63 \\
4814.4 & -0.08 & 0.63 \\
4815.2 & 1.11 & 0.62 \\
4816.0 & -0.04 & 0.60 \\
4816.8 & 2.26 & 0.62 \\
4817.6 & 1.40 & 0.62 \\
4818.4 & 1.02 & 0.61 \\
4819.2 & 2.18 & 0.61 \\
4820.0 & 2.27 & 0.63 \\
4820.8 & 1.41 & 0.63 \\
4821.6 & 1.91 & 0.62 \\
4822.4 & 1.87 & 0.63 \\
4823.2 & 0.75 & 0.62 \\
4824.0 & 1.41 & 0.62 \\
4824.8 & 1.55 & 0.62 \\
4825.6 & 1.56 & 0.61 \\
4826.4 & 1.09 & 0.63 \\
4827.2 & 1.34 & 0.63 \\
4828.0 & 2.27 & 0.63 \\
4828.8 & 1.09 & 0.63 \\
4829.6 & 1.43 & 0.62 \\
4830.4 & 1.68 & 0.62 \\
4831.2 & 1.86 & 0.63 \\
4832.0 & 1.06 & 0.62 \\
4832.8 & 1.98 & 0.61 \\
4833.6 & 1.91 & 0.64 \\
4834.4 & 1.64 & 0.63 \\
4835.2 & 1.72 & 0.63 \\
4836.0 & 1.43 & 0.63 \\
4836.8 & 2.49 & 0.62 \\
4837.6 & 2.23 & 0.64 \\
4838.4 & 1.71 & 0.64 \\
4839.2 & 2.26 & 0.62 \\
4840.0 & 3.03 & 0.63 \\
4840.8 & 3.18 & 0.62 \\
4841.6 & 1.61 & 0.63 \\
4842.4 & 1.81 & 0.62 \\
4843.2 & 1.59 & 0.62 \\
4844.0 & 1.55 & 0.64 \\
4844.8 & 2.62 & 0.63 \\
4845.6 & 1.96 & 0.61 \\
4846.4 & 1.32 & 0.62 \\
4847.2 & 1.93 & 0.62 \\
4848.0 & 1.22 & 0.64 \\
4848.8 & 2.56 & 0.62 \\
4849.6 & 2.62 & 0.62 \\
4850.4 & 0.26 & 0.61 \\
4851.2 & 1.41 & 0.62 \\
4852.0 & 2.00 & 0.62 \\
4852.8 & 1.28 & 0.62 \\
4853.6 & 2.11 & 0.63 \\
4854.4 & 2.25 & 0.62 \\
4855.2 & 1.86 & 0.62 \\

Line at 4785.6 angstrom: [O II] 3727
